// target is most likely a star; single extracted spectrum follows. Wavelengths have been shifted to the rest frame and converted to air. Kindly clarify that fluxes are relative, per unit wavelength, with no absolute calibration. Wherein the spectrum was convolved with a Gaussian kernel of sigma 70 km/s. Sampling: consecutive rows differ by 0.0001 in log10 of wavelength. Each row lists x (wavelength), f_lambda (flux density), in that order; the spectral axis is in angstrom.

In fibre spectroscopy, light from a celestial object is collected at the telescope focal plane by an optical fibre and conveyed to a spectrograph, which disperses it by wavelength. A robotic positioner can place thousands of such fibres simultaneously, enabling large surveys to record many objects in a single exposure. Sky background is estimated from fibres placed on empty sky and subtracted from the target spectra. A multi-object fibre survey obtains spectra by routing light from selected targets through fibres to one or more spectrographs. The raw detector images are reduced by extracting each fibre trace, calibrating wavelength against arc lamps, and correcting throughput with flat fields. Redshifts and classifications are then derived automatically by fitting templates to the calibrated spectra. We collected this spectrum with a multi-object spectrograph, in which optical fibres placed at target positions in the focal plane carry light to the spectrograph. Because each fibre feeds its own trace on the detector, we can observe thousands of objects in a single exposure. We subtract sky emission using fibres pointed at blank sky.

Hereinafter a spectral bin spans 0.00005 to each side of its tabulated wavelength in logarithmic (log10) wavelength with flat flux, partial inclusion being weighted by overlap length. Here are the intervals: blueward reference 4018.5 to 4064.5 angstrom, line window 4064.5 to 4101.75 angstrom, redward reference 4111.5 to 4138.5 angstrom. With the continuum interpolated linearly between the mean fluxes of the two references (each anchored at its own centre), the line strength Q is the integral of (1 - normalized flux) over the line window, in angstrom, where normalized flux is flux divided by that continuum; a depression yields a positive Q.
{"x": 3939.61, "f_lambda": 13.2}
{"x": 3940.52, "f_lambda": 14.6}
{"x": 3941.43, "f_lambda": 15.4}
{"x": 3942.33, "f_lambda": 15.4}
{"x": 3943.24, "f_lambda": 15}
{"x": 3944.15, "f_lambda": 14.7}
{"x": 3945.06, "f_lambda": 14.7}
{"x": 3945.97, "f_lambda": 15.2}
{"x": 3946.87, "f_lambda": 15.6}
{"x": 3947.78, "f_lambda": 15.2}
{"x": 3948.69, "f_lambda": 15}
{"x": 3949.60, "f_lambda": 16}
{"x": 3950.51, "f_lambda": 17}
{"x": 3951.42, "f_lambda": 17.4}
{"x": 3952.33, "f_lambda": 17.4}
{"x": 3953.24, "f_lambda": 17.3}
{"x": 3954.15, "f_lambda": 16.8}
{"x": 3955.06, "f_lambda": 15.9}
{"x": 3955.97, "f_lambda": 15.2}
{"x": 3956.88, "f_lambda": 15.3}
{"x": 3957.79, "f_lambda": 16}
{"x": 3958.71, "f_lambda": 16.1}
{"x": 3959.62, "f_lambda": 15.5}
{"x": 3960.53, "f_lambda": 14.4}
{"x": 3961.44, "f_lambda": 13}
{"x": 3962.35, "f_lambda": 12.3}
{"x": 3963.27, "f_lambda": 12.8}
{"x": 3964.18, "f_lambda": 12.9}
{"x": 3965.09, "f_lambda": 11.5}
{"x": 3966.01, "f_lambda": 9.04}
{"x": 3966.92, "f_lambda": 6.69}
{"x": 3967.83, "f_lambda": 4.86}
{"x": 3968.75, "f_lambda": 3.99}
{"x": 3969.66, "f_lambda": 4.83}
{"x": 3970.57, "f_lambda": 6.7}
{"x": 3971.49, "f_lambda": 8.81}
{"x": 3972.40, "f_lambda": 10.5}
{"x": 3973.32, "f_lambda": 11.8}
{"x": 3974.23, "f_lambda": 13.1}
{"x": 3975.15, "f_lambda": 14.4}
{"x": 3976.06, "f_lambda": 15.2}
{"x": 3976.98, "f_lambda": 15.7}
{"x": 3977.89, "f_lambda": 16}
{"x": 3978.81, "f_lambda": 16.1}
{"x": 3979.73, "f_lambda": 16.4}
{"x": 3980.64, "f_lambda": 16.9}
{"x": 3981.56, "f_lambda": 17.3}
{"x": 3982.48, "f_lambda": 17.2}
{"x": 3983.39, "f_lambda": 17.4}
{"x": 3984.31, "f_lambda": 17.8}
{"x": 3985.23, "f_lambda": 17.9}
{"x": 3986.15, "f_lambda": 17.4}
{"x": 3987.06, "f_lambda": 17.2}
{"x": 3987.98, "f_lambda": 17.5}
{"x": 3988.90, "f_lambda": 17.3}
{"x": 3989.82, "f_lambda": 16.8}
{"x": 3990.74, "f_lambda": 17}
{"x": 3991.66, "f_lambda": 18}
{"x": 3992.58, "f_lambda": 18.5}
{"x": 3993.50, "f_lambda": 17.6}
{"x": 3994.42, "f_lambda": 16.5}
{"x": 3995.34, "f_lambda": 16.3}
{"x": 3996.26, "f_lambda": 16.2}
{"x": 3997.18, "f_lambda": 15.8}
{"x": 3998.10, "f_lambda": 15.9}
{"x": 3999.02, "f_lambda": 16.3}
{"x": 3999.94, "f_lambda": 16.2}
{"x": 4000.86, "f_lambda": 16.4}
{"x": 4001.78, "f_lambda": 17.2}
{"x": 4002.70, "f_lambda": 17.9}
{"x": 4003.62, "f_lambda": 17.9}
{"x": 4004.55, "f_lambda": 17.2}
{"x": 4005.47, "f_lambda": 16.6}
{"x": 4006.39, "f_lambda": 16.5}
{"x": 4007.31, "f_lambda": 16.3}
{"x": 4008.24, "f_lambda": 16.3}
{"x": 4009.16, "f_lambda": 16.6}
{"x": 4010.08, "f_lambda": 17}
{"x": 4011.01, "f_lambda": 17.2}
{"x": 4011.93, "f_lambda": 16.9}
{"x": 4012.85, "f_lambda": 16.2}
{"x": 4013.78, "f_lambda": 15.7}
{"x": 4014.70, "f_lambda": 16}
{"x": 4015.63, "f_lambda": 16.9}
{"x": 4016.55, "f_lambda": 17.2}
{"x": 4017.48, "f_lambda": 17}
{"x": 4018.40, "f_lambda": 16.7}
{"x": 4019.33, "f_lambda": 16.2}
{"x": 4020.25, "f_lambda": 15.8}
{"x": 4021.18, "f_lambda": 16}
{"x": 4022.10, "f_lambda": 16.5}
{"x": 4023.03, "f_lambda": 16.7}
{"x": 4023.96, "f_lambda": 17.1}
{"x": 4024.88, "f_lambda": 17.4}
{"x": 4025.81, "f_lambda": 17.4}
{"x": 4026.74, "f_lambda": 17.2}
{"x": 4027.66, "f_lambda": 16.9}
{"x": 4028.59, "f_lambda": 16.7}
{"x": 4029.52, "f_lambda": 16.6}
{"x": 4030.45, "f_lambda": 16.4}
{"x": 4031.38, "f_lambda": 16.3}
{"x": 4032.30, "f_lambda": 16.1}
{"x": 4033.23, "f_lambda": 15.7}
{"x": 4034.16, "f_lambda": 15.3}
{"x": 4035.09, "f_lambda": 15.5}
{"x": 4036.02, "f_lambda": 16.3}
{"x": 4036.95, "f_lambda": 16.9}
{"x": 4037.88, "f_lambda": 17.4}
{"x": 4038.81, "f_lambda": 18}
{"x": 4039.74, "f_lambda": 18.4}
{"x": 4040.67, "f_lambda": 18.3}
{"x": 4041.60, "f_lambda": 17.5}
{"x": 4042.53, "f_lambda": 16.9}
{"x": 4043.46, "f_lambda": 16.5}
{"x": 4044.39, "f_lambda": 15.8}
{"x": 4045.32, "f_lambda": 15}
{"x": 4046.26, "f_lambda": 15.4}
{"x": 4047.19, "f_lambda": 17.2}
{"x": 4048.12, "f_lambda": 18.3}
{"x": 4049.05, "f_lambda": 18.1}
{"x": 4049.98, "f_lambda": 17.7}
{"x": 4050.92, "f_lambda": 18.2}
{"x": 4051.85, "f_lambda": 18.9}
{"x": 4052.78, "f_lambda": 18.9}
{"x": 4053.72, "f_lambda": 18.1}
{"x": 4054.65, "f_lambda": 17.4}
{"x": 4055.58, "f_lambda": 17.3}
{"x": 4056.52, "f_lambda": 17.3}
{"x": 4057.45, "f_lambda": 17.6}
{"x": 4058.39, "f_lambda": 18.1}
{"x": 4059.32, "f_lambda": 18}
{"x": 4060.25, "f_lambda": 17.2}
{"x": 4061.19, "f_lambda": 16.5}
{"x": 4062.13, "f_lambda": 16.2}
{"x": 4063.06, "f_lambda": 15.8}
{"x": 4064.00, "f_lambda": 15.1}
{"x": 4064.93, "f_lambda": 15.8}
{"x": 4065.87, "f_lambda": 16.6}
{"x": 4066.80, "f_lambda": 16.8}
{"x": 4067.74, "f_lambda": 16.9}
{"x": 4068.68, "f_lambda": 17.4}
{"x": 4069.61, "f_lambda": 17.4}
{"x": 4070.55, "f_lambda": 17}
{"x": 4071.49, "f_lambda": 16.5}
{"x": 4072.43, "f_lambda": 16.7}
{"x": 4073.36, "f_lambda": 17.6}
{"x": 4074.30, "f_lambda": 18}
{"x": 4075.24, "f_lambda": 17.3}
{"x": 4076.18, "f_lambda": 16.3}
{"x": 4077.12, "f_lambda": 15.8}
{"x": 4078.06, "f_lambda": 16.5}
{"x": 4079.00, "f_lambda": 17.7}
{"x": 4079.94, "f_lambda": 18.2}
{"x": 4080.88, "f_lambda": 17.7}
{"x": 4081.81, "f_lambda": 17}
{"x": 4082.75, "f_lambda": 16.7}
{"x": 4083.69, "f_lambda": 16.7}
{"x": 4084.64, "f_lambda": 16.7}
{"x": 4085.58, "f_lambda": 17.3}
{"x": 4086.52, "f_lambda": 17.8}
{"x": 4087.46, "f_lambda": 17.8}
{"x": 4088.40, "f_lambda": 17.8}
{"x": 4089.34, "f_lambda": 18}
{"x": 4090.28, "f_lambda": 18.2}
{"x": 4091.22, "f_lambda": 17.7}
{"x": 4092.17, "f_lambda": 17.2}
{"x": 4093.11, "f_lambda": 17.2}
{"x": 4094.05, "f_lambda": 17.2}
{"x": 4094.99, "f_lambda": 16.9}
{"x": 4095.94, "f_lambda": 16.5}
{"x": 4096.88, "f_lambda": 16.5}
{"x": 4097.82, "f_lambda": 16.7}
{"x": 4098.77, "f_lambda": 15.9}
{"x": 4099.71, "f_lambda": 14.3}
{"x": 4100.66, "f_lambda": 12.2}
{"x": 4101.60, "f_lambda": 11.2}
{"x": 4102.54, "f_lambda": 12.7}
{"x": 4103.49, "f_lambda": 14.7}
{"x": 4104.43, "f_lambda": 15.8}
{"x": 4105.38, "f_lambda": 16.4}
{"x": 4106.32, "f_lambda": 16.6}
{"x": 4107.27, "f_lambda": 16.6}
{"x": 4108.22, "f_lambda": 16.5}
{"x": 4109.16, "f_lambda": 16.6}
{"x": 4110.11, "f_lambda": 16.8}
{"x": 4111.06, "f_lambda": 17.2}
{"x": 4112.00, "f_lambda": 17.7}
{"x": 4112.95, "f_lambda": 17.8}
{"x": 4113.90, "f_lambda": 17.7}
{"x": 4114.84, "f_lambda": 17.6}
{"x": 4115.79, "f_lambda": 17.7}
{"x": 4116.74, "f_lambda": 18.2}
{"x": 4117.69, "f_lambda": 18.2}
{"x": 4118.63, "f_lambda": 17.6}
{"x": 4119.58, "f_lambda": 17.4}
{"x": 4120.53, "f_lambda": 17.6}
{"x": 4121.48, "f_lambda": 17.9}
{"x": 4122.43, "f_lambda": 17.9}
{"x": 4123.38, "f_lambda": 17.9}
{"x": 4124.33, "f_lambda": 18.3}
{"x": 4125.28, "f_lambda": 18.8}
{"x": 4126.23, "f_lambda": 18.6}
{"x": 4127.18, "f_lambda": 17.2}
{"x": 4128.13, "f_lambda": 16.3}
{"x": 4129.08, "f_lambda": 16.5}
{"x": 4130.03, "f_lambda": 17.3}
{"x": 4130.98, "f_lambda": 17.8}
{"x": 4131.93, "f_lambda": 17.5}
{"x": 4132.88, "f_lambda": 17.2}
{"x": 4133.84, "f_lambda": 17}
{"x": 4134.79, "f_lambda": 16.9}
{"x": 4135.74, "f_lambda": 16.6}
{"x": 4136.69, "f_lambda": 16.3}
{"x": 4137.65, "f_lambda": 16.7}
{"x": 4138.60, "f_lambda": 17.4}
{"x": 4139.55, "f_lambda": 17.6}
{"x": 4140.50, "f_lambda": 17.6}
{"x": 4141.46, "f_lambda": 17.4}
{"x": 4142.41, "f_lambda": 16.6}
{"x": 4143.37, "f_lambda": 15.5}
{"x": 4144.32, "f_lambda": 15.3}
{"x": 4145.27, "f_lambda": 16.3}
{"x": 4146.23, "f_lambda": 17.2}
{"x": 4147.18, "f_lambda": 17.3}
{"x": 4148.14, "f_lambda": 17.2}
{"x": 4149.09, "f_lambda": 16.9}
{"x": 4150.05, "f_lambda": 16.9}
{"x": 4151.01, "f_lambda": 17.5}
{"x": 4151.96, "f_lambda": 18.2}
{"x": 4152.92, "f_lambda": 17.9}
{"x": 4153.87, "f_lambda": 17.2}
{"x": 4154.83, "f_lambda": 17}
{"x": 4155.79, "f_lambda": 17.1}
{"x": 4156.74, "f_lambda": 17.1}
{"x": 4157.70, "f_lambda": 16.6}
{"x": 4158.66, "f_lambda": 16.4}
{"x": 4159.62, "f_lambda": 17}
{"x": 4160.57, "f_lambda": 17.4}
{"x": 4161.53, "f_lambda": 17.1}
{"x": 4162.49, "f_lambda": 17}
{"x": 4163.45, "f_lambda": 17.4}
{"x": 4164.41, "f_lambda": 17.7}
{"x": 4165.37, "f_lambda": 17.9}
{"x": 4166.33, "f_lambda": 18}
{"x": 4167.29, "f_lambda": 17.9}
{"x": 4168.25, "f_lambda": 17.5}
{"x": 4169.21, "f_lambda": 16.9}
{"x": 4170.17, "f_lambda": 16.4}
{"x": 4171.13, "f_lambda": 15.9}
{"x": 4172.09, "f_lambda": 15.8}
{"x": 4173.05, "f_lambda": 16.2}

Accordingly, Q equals 0.9 angstrom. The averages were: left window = 16.9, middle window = 16.8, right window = 17.5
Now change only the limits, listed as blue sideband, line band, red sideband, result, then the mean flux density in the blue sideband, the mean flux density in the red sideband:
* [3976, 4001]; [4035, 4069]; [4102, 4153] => -0.37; 16.8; 17.1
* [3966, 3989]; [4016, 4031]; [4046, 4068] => -1.06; 13.4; 17.2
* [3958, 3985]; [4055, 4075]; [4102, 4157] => -2.10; 12.8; 17.1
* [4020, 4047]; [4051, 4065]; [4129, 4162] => -0.47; 16.6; 17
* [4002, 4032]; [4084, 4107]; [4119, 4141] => 1.29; 16.7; 17.4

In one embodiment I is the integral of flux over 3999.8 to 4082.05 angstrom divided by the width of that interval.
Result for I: 16.9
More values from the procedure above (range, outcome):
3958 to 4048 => 15.6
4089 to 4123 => 16.6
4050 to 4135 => 17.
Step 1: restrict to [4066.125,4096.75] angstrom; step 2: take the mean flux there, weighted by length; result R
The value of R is 17.2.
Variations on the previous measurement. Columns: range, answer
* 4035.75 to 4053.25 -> 17.4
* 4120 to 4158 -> 17.2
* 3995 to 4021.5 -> 16.6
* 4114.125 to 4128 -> 17.9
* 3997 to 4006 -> 16.8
